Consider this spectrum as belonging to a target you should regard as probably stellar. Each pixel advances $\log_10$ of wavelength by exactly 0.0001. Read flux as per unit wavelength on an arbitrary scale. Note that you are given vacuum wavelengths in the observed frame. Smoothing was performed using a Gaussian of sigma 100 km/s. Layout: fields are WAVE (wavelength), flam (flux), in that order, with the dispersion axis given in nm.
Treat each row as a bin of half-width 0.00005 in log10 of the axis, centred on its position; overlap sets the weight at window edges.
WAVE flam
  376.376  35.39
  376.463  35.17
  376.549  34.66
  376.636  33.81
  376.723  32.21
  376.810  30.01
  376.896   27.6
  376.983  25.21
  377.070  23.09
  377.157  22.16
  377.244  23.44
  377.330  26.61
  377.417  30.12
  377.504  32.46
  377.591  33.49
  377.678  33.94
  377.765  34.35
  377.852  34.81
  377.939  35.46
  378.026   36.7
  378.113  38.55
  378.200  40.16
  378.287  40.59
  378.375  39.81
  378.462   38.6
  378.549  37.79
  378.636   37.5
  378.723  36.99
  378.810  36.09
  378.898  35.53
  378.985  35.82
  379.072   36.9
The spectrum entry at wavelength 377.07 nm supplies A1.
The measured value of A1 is 23.09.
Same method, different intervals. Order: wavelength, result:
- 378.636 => 37.5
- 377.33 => 26.61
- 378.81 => 36.09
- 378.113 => 38.55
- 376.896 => 27.6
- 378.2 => 40.16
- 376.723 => 32.21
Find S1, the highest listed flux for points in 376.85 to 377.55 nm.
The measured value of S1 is 32.46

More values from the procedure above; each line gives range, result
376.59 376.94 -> 33.81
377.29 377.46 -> 30.12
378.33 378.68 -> 39.81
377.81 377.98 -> 35.46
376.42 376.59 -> 35.17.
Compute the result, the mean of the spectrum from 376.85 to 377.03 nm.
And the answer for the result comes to 26.5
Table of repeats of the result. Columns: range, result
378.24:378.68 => 38.9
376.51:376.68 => 34.1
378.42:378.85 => 37.5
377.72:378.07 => 35.3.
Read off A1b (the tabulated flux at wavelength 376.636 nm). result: 33.81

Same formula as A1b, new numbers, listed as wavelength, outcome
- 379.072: 36.9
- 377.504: 32.46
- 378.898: 35.53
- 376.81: 30.01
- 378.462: 38.6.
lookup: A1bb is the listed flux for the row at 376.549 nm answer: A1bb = 34.66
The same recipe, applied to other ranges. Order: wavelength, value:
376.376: 35.39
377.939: 35.46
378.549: 37.79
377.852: 34.81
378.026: 36.7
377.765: 34.35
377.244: 23.44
